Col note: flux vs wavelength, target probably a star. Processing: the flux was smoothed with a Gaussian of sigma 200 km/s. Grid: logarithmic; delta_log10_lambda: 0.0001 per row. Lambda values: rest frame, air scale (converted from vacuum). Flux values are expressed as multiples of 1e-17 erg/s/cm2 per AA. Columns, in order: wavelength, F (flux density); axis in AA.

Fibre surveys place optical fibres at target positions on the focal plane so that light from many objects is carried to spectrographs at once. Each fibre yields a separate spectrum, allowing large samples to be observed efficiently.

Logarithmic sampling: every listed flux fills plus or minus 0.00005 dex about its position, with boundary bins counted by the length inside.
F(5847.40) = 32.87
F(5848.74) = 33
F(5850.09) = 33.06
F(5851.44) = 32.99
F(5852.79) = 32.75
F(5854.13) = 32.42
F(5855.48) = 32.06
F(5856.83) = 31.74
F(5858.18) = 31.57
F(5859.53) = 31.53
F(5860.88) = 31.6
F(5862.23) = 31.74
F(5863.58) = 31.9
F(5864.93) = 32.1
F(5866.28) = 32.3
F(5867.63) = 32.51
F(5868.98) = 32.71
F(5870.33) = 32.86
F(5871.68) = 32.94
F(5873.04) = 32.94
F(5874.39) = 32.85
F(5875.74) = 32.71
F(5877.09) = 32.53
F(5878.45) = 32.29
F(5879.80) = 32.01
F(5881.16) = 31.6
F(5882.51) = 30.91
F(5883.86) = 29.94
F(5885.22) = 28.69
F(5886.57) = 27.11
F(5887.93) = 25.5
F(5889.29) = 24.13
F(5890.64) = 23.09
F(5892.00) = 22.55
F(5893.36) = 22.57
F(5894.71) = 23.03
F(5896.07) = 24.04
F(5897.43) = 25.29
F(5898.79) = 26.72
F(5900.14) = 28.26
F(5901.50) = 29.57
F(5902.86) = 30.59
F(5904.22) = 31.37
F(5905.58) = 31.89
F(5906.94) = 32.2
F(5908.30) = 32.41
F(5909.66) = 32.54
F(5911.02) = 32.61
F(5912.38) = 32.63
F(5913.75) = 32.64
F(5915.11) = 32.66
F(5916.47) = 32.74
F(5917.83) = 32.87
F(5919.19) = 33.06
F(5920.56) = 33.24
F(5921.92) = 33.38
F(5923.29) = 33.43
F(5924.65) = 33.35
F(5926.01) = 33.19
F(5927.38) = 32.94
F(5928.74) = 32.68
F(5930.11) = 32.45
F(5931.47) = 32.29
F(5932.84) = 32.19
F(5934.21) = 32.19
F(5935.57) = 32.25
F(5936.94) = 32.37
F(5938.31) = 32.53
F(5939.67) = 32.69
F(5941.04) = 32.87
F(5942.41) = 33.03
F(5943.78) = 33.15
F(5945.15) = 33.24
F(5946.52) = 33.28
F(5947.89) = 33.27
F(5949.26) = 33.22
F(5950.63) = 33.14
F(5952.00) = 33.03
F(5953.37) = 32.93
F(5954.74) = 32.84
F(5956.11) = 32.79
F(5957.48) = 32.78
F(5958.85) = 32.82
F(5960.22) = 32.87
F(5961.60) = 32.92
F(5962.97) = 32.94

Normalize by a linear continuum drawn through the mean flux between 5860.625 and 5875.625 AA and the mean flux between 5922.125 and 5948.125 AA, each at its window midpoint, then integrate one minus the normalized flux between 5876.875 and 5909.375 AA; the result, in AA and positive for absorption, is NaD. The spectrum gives 4.3 AA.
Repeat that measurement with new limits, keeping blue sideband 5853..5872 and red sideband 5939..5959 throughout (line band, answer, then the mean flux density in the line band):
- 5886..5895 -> 2.3 AA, 24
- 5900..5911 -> 0.4 AA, 31.3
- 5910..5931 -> -0.1 AA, 32.9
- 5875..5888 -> 0.7 AA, 30.6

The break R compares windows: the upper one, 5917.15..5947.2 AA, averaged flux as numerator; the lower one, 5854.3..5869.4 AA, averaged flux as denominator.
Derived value 1.03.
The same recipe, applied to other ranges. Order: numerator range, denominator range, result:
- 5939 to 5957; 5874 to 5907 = 1.16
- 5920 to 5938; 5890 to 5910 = 1.18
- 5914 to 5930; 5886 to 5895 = 1.38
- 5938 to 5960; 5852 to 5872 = 1.03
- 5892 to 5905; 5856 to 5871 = 0.83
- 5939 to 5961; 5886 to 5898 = 1.37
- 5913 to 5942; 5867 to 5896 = 1.12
